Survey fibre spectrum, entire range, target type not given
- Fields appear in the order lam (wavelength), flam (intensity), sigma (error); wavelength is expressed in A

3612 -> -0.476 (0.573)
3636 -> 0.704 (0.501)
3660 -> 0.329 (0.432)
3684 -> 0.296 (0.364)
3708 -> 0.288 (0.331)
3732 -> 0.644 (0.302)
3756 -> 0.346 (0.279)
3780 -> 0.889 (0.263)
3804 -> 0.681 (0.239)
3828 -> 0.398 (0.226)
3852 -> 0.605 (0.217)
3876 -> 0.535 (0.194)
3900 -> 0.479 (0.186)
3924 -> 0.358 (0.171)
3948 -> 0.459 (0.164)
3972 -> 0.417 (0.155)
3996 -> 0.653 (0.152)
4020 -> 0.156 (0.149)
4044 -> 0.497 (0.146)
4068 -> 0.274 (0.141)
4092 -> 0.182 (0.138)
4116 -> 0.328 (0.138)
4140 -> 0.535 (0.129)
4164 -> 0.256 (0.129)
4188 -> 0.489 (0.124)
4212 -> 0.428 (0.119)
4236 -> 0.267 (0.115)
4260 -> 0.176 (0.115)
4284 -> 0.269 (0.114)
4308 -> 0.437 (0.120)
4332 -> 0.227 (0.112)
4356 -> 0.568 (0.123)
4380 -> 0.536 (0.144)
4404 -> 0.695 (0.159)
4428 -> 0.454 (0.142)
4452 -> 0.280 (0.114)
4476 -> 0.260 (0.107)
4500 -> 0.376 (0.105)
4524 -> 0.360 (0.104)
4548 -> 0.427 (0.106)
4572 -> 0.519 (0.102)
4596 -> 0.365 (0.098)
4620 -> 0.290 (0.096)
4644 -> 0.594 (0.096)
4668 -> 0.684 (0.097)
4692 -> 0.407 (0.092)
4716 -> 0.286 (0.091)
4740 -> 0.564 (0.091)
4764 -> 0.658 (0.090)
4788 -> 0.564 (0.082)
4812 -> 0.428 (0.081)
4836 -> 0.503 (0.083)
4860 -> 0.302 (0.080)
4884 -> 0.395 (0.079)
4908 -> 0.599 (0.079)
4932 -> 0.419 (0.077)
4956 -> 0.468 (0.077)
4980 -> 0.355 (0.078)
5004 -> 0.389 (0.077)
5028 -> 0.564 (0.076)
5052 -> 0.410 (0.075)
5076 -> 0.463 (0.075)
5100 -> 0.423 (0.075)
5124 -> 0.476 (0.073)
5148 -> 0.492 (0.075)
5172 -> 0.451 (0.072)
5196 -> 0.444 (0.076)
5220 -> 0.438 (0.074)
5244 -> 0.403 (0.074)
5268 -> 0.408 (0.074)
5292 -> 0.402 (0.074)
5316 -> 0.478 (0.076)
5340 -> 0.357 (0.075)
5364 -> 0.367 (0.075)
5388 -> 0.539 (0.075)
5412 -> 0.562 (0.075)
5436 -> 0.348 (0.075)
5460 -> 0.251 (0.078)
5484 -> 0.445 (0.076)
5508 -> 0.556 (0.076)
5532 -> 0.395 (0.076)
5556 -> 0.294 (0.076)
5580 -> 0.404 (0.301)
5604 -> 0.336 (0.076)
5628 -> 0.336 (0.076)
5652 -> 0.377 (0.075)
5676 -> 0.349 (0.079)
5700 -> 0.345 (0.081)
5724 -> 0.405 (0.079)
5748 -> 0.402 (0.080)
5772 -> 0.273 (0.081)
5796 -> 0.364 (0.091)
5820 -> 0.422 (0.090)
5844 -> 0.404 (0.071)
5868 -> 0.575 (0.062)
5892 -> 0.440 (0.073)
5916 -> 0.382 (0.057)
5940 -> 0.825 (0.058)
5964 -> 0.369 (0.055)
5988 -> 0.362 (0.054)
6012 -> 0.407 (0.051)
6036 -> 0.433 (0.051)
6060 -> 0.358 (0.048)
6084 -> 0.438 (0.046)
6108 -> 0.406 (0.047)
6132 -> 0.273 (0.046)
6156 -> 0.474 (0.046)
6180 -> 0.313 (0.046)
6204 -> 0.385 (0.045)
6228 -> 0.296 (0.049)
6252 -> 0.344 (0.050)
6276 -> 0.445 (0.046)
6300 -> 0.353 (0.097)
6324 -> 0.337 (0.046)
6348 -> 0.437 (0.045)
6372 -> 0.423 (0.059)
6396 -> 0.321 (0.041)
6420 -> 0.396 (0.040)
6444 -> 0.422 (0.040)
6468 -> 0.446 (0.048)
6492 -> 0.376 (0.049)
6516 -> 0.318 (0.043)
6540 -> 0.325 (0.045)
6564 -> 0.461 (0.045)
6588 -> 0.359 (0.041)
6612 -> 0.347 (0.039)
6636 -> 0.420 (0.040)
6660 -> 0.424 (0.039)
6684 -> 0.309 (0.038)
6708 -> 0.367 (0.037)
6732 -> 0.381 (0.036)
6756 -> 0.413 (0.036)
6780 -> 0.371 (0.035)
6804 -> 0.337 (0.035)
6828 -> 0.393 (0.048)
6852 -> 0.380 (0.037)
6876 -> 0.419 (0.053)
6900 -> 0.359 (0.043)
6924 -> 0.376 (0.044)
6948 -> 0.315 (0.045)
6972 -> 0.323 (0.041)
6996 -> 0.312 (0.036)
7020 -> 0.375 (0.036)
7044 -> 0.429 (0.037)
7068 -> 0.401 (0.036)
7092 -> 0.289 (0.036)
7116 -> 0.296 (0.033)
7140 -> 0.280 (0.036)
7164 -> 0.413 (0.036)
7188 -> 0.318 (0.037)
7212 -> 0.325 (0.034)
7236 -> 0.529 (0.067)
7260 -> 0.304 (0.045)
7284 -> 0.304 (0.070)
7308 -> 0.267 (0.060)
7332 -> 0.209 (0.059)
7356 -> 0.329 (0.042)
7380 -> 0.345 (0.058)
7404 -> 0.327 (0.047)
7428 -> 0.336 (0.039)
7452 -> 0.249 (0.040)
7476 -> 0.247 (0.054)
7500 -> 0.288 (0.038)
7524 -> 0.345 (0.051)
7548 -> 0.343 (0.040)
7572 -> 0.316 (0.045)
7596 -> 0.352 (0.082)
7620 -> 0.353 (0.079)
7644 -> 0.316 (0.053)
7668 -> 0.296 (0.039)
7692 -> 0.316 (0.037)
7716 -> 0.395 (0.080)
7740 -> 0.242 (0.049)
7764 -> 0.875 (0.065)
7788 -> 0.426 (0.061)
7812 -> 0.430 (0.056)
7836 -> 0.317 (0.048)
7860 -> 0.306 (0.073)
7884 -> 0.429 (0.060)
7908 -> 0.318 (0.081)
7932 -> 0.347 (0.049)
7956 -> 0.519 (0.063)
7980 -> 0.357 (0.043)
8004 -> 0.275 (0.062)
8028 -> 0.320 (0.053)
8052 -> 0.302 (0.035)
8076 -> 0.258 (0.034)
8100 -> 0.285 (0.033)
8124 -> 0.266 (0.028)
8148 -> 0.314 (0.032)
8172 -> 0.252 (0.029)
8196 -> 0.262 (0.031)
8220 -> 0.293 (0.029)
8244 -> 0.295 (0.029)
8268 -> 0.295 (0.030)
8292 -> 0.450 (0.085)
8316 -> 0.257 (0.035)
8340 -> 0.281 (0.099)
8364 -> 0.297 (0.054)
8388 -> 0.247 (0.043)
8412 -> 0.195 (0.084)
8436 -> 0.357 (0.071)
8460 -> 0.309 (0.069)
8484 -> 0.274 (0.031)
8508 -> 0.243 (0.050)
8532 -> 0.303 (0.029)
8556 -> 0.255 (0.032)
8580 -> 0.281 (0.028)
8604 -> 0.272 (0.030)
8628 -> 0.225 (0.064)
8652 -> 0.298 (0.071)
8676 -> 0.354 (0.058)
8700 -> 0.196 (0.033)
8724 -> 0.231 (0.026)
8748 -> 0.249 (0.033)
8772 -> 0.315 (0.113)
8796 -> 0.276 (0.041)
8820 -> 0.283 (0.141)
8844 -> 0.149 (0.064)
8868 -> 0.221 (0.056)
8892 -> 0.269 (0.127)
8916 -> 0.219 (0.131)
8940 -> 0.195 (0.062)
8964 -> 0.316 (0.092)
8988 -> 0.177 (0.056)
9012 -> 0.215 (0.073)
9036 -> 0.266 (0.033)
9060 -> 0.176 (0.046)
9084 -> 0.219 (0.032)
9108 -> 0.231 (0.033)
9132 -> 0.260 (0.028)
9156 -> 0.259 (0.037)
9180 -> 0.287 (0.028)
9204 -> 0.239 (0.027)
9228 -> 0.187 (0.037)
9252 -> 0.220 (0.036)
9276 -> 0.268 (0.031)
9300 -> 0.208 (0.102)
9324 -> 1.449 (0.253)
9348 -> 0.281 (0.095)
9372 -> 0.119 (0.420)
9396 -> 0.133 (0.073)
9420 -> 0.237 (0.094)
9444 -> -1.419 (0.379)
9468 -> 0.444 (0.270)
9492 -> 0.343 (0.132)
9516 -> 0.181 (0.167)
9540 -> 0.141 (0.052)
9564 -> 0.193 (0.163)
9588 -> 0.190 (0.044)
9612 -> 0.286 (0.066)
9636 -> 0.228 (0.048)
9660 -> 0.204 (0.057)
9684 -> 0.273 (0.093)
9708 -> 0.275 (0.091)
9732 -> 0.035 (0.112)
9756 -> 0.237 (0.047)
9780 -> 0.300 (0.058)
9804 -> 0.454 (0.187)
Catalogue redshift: 0.184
